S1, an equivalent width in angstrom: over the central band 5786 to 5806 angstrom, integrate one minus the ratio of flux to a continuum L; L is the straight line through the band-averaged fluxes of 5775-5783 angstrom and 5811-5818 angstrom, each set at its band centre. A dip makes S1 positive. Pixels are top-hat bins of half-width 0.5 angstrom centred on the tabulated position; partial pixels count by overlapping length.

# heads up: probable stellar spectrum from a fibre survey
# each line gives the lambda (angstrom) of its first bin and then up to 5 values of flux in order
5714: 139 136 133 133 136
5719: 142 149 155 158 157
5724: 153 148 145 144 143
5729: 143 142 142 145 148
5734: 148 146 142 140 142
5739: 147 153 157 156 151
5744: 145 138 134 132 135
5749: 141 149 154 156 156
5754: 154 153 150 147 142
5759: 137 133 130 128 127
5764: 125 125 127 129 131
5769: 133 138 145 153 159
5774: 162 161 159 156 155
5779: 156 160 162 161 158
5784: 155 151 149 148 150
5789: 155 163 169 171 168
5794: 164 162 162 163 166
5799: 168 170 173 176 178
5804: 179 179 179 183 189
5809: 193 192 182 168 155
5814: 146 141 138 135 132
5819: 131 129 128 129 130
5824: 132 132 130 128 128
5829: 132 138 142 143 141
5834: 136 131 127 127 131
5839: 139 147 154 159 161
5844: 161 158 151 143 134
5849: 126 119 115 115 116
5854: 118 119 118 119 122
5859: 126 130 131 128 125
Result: -1.7 angstrom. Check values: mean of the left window 159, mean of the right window 149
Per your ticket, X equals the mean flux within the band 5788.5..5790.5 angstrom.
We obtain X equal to 159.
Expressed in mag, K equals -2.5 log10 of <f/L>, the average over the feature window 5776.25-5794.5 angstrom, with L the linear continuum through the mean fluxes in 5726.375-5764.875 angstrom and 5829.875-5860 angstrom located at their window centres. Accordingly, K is -0.14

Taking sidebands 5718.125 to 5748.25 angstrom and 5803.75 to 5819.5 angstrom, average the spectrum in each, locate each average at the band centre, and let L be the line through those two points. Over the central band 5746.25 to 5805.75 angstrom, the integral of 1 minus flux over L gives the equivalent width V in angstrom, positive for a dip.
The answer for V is 1.2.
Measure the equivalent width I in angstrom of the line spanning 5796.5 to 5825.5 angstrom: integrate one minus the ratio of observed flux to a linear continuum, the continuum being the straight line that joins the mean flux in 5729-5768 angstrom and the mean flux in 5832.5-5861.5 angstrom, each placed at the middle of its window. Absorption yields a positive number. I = -4.6 angstrom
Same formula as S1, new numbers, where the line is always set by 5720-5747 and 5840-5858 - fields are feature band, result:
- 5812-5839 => 0.4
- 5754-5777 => 0.3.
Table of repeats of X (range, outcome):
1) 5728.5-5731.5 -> 142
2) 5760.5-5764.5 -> 128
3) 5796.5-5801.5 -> 168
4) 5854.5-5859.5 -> 121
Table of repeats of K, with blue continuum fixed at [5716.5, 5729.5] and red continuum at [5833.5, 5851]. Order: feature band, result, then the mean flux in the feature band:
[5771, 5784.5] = -0.10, 158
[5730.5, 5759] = -0.01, 146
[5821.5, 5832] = 0.07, 133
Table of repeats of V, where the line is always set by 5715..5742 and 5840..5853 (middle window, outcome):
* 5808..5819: -1.26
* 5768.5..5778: -0.54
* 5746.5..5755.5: -0.18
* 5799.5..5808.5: -2.27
